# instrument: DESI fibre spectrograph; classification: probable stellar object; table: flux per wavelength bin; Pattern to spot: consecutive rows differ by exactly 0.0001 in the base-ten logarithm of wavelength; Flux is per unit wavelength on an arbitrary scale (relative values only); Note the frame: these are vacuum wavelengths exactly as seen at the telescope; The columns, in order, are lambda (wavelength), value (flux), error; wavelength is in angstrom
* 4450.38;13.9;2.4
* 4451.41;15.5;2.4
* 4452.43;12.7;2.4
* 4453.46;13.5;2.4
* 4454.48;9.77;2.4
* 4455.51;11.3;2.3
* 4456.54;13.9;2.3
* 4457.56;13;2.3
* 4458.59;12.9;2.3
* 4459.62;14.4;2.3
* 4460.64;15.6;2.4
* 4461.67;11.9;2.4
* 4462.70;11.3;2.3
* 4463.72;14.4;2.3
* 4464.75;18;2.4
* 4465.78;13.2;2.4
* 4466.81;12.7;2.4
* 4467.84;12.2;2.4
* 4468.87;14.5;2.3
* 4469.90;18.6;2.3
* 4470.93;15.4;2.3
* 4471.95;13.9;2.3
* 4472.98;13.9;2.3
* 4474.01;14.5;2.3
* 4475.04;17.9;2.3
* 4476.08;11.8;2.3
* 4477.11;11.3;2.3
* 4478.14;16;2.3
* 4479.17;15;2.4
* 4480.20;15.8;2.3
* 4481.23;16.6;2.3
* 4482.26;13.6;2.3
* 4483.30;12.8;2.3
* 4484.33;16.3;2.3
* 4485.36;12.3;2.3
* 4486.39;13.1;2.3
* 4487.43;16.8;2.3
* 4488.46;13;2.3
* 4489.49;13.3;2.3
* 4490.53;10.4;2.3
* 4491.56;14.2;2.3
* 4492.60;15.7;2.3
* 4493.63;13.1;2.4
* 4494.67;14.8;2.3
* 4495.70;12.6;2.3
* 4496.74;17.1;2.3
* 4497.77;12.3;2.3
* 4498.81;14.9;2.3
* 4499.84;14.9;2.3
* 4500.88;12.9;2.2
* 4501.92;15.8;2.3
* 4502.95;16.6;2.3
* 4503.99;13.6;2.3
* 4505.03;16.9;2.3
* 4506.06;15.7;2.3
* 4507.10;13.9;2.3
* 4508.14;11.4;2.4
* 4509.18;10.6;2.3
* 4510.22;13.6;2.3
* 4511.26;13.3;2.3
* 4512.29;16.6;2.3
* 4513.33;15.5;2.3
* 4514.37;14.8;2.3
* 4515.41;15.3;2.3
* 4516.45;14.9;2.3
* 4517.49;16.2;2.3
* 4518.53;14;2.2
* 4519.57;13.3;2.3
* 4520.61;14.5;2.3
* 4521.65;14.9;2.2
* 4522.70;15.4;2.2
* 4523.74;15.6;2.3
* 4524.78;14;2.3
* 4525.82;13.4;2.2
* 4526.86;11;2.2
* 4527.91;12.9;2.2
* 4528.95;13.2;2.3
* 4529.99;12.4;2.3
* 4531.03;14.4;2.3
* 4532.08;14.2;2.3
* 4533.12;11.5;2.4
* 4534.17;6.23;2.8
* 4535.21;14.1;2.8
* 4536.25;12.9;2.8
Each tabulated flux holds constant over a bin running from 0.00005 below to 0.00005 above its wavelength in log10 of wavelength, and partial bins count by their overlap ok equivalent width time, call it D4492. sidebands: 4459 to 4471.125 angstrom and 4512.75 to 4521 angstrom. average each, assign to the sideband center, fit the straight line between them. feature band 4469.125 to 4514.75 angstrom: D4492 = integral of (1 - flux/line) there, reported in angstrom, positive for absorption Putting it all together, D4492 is 0.6 angstrom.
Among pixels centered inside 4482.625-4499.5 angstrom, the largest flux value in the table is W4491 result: 17.1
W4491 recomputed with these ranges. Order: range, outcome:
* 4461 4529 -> 18.6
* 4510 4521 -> 16.6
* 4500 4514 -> 16.9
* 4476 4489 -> 16.8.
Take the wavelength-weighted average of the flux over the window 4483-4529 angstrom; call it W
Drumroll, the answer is 14.2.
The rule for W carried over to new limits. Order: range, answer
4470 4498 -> 14.3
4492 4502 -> 14.3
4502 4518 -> 14.6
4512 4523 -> 15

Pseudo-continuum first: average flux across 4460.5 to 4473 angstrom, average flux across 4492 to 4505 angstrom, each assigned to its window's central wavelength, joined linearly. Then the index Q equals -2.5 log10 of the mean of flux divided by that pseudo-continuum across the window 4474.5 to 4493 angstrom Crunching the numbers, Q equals 0.018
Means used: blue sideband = 14.3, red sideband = 14.6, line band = 14.2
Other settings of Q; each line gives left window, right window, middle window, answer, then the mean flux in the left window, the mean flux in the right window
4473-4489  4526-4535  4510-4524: -0.17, 14.4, 12.1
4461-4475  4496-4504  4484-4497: 0.05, 14.3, 14.8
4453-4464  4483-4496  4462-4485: -0.09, 12.9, 13.8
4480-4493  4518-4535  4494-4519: -0.07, 14.1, 13.2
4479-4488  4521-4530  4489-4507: 0.00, 14.7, 13.7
